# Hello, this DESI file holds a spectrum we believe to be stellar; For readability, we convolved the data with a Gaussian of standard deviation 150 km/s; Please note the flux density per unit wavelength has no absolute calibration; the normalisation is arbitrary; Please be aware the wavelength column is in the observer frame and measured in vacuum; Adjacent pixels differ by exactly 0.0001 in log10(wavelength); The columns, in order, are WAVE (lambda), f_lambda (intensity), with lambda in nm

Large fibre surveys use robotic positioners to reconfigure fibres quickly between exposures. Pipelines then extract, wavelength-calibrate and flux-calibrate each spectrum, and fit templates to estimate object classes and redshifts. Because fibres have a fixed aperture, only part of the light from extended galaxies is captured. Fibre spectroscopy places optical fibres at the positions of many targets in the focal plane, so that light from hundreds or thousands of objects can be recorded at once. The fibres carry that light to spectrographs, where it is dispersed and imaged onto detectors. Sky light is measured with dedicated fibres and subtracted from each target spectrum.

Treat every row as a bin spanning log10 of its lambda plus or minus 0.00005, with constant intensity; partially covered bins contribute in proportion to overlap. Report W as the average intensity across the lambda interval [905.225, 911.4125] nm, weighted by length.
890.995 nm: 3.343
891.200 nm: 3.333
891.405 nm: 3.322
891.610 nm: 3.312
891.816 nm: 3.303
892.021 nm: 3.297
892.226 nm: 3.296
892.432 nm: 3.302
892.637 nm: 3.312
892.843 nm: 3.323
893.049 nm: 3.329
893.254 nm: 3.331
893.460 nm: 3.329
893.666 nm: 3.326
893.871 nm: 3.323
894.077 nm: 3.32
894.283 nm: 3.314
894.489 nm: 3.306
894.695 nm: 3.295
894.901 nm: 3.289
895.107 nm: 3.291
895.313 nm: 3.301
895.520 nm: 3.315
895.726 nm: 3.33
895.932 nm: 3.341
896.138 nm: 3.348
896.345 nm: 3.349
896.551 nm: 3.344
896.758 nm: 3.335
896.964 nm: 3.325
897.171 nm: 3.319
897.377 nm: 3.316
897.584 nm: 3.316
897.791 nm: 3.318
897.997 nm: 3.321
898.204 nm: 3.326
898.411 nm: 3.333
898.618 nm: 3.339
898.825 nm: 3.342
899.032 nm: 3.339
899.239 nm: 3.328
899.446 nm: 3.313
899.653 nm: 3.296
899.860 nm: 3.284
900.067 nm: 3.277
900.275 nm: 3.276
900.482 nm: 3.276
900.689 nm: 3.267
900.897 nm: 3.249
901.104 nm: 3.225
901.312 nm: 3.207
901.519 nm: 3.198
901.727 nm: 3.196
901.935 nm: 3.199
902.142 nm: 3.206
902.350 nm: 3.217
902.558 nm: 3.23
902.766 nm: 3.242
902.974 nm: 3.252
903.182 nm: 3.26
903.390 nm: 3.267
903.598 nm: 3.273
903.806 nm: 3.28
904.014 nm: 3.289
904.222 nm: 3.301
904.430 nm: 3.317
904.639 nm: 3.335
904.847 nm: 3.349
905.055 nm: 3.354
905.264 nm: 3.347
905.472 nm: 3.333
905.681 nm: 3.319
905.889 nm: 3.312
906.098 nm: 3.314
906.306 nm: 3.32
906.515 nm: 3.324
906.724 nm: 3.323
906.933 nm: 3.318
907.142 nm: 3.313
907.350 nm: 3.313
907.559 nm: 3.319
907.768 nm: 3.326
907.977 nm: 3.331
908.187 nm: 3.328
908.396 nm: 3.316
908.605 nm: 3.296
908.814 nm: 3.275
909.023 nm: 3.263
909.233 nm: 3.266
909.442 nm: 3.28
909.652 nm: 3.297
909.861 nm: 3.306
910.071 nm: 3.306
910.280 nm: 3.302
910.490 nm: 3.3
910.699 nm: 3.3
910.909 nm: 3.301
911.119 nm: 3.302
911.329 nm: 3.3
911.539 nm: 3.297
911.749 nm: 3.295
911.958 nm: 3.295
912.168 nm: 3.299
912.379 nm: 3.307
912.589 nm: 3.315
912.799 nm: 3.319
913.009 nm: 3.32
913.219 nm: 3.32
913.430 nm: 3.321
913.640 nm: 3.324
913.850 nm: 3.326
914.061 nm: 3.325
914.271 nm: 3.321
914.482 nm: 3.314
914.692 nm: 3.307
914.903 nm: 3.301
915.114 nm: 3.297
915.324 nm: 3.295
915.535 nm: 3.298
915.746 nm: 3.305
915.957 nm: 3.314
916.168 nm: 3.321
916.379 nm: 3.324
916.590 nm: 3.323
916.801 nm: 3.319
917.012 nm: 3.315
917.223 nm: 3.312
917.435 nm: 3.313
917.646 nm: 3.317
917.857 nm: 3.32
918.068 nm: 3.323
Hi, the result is 3.31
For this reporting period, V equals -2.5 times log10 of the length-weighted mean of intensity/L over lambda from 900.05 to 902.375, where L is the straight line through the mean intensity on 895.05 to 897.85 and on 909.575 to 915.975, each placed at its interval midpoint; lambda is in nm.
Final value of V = 0.03 mag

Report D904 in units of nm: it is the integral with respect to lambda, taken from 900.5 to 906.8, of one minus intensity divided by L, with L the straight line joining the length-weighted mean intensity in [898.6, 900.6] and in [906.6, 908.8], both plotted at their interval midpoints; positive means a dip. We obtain 0.07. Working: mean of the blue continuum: 3.31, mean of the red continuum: 3.32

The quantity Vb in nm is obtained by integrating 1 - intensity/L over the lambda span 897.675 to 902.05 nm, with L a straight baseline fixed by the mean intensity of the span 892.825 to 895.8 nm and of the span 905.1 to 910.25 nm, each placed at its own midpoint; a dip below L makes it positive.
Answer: 0.04 nm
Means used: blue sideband 3.31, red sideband 3.31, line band 3.28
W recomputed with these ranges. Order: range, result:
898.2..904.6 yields 3.27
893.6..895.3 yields 3.31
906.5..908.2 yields 3.32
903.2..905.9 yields 3.31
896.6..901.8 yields 3.29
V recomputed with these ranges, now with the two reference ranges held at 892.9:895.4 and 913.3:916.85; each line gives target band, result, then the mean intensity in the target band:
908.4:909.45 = 0.011 mag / 3.28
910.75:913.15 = 0.003 mag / 3.3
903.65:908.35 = -0.002 mag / 3.32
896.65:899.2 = -0.004 mag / 3.33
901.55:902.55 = 0.036 mag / 3.2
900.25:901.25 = 0.019 mag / 3.26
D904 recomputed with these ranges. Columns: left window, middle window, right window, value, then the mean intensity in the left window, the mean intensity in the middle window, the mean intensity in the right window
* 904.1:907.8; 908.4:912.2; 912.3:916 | 0.03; 3.32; 3.29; 3.31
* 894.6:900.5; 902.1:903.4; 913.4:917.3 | 0.03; 3.32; 3.24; 3.31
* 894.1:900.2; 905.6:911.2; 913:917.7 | 0.02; 3.32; 3.31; 3.31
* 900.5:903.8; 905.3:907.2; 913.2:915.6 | -0.03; 3.23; 3.32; 3.31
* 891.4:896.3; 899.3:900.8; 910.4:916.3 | 0.01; 3.31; 3.29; 3.31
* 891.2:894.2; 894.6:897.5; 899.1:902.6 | -0.03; 3.32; 3.32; 3.25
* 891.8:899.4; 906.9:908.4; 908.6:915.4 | -0.01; 3.32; 3.32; 3.3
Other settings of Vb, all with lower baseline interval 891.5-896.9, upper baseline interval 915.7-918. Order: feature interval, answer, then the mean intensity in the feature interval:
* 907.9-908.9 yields 0.003 nm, 3.31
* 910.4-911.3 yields 0.005 nm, 3.3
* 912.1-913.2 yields 0.002 nm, 3.31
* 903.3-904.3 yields 0.011 nm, 3.28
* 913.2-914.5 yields -0.002 nm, 3.32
